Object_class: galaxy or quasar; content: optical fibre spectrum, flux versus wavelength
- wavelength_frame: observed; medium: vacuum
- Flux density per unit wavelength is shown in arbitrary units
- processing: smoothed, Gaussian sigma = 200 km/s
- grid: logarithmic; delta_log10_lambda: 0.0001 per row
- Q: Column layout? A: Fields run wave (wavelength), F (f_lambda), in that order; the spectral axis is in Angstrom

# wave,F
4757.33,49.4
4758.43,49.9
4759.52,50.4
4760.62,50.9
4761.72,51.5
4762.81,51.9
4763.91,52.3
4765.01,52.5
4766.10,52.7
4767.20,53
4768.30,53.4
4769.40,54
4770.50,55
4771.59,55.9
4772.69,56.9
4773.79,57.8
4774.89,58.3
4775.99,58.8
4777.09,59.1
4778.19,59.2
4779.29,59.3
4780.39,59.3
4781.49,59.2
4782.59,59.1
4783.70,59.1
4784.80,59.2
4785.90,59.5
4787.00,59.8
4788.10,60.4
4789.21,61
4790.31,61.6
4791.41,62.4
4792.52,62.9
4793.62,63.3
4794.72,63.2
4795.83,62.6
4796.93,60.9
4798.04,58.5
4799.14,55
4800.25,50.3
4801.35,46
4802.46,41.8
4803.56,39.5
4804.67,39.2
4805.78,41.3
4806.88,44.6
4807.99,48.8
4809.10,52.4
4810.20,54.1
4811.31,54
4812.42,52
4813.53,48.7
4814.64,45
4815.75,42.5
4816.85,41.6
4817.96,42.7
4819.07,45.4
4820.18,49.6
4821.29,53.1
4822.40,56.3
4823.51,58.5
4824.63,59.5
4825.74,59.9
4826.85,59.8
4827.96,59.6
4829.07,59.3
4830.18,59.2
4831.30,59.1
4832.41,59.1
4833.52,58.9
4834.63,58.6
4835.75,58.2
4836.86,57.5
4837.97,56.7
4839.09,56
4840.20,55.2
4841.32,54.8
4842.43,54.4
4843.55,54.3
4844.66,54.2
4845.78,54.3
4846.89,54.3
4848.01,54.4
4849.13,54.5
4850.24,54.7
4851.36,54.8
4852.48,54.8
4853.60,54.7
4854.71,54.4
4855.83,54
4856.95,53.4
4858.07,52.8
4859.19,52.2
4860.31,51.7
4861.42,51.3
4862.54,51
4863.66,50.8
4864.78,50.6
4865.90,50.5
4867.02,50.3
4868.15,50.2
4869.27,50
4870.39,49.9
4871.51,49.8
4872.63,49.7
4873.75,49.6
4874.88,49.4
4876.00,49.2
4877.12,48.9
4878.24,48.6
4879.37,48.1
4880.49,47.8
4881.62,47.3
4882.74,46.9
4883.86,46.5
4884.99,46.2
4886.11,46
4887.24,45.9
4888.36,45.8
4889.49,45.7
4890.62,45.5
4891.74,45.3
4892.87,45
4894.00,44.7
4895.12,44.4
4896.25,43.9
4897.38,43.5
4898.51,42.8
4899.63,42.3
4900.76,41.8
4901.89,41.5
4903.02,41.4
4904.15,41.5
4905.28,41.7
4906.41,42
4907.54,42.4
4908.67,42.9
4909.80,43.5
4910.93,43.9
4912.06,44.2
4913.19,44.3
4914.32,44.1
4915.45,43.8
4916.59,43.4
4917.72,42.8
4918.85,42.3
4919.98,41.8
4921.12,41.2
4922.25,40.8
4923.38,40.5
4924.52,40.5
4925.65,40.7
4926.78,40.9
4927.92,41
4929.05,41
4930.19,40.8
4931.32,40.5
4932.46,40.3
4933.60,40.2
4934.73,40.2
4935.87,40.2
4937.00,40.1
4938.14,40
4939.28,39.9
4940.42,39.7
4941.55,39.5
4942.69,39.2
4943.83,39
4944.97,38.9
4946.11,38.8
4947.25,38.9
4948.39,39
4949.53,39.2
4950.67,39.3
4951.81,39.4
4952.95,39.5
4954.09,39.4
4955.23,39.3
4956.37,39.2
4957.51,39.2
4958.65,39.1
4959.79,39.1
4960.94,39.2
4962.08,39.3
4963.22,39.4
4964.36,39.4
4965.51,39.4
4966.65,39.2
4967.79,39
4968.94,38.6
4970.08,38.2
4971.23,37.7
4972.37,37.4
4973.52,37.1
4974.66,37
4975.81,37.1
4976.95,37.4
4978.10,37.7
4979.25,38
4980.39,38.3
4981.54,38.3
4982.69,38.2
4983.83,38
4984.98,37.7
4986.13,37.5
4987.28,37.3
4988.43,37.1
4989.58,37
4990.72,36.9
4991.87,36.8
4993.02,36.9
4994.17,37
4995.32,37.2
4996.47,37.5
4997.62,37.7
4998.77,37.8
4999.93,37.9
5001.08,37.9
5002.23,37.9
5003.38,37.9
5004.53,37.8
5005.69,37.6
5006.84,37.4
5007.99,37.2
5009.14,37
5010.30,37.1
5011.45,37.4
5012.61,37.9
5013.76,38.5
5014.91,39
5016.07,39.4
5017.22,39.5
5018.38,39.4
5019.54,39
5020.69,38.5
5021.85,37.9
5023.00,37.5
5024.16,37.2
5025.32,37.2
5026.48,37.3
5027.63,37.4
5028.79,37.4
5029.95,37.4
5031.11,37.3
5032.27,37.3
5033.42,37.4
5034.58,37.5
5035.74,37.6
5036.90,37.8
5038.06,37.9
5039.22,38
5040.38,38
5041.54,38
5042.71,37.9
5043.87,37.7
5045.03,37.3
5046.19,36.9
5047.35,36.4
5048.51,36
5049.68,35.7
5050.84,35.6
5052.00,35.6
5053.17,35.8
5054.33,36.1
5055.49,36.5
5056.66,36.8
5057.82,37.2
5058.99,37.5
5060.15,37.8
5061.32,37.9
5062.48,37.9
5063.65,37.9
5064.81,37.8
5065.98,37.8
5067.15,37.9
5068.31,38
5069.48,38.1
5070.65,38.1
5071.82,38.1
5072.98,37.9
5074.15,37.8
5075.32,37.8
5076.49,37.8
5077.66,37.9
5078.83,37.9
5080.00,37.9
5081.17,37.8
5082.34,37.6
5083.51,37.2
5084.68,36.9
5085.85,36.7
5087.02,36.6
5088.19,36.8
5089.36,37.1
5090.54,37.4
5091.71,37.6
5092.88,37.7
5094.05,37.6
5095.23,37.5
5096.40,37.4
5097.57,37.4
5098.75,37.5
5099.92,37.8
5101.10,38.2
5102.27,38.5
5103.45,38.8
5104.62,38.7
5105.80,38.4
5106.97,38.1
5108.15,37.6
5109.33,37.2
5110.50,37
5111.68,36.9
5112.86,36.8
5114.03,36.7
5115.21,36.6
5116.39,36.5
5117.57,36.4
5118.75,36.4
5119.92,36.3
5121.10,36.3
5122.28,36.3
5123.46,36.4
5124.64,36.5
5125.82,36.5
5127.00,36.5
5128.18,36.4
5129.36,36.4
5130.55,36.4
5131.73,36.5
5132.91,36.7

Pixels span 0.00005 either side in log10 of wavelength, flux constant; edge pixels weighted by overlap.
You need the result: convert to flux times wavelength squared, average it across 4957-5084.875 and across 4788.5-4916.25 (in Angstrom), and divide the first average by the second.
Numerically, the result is 0.80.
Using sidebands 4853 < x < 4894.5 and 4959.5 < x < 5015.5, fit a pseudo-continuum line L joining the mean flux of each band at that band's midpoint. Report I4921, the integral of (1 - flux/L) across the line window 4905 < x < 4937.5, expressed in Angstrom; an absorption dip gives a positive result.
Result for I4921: 2.0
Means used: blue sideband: 49.2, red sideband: 37.9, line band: 41.8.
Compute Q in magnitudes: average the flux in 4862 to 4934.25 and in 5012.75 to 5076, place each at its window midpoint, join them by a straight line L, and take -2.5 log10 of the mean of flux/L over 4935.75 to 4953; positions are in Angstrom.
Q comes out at 0.083 mag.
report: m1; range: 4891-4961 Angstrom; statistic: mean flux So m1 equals 41.2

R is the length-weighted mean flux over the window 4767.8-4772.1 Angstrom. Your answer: 54.6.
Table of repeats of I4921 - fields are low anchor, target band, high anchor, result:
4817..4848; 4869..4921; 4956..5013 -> 3.53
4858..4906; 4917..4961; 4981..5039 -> 2.95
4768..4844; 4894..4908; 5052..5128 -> 1.89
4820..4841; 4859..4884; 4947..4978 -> 1.07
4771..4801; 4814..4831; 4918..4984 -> 0.59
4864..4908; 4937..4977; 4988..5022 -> 2.22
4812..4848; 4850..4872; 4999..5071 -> -0.11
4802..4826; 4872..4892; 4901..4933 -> -1.43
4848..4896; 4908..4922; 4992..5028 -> 0.86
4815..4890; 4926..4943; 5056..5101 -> 2.43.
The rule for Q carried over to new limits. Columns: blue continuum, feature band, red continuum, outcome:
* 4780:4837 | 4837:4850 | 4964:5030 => -0.07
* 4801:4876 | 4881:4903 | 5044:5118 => 0.10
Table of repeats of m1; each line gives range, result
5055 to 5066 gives 37.5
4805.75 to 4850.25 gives 53.7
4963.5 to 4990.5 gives 37.9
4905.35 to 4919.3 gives 43.3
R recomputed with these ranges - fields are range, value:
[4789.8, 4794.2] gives 62.6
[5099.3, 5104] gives 38.3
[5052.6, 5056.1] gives 36.2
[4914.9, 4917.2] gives 43.5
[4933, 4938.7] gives 40.2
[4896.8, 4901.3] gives 42.6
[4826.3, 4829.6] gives 59.6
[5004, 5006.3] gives 37.6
